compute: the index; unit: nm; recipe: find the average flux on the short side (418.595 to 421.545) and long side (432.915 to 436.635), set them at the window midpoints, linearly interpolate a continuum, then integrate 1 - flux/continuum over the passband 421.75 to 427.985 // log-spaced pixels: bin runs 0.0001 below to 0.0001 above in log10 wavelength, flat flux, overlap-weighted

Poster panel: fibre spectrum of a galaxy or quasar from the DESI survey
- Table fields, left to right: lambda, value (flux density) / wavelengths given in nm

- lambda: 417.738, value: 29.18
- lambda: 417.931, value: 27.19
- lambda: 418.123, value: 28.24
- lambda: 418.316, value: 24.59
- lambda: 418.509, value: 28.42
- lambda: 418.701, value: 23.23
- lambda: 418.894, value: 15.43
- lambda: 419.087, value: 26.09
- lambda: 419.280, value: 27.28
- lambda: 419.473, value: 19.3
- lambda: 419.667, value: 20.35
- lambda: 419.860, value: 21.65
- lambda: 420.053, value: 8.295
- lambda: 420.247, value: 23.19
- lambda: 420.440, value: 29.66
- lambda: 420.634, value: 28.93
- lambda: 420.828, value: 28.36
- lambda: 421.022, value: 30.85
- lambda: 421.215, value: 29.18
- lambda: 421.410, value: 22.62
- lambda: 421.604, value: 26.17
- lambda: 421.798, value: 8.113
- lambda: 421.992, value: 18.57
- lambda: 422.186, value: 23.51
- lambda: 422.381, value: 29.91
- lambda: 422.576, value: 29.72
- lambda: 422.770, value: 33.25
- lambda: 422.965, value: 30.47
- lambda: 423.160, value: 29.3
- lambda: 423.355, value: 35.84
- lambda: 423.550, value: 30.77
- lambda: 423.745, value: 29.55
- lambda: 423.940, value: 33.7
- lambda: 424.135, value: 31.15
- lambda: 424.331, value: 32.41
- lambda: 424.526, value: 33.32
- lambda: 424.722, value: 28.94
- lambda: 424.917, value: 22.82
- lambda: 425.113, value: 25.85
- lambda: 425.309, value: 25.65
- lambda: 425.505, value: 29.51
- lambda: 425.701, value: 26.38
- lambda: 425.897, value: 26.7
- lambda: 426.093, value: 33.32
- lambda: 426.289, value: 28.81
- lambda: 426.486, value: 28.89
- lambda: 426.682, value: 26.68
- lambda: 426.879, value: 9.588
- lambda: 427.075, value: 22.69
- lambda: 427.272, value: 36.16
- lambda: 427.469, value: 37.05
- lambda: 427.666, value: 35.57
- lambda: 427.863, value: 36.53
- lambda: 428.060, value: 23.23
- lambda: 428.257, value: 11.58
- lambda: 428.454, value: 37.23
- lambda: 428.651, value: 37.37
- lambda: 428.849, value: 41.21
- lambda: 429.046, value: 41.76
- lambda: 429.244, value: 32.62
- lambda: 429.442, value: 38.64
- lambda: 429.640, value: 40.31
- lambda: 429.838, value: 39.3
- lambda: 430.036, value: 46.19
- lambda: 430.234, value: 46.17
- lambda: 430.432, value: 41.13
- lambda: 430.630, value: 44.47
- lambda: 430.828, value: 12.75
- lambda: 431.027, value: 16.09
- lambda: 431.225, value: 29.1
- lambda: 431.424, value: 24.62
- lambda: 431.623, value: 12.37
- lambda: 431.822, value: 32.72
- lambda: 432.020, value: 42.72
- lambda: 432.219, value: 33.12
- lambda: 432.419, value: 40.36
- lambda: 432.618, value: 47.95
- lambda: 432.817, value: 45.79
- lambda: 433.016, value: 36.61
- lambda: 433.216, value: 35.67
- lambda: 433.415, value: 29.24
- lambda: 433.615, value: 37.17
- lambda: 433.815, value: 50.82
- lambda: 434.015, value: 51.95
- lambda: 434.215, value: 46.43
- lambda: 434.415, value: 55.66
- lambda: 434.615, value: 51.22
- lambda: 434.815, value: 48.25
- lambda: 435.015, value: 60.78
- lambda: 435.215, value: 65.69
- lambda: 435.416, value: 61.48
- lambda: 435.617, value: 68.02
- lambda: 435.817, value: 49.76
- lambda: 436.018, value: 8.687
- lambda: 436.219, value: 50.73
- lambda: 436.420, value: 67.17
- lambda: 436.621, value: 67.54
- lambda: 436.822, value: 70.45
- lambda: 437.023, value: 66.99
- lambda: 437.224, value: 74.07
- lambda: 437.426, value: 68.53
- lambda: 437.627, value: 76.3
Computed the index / 0.64 nm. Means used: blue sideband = 23.7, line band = 28.6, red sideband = 49.2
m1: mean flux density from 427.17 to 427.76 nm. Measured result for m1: 36.2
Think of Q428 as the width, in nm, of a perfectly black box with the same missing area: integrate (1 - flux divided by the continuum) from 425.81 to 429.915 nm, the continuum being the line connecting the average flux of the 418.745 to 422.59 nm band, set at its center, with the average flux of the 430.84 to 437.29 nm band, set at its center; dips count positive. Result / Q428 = 0.436 nm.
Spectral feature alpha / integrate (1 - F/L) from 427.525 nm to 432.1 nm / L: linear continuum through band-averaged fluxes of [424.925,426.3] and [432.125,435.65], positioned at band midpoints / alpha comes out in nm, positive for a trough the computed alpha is 0.52 nm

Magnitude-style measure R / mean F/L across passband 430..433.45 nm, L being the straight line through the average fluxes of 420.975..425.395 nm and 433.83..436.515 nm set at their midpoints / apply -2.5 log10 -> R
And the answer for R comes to 0.311 mag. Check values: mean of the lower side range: 27.9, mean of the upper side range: 52.7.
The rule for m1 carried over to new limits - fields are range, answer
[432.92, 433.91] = 37.8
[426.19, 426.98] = 23.5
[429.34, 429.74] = 39.4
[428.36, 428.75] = 37.3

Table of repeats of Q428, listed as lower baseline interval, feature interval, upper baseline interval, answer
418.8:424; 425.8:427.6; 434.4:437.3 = 0.45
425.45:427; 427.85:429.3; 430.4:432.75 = -0.20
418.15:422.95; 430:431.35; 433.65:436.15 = 0.32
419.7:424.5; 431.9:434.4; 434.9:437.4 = 0.51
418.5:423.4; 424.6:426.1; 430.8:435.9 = 0.18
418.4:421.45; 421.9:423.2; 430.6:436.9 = 0.00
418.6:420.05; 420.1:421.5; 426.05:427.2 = -0.32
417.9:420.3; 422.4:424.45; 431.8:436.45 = -0.16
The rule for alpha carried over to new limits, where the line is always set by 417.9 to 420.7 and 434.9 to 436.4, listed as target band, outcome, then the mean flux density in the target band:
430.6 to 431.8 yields 0.59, 22.6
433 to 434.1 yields 0.20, 40.3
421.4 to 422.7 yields 0.25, 22.9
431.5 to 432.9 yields 0.32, 36.1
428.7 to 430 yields 0.07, 39.2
